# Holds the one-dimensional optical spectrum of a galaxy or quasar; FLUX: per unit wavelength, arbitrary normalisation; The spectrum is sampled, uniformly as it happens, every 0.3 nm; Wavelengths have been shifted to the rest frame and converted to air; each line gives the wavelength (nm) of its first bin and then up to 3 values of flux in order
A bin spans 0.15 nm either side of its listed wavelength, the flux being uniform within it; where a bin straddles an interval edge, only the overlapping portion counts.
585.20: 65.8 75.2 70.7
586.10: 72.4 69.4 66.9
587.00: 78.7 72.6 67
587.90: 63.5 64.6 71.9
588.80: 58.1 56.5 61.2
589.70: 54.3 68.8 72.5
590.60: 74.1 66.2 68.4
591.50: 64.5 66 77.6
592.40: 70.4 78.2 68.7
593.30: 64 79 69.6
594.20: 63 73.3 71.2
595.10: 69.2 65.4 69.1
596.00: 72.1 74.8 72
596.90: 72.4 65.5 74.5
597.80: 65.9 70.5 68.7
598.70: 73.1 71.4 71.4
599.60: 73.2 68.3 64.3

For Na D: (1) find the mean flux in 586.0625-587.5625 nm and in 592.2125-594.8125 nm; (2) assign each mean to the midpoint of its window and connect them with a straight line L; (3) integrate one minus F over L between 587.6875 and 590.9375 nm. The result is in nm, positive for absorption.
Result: 0.30 nm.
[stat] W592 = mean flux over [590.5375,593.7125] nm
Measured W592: 70.5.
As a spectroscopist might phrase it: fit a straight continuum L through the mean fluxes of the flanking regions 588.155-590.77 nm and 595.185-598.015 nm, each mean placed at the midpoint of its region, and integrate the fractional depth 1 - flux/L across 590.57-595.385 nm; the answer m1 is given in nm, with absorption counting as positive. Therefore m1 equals -0.19 nm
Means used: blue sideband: 64.7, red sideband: 70.2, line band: 70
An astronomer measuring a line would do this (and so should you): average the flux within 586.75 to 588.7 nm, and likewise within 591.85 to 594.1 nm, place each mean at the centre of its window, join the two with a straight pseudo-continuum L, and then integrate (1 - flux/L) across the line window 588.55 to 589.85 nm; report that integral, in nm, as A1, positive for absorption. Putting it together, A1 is 0.21 nm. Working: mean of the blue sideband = 69.3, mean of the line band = 58.6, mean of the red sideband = 72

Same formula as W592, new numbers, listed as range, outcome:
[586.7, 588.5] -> 69.3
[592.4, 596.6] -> 70.6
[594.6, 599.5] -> 70.5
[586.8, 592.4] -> 67.1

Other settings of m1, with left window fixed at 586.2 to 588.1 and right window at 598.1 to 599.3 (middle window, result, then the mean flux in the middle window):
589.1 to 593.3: 0.13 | 67.9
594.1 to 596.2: 0.04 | 69.3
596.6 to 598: 0.02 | 69.9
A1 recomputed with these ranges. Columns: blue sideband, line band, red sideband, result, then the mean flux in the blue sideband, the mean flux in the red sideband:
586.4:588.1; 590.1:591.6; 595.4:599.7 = 0.015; 69.6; 70.8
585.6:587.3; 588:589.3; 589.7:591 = 0.136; 71.8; 68.7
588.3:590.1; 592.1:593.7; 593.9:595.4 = -0.140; 61.7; 68.8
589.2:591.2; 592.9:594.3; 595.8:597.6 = -0.001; 66.1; 71.7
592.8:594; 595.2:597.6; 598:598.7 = -0.006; 70.7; 70.3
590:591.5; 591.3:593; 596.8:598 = -0.036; 69.6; 69.5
